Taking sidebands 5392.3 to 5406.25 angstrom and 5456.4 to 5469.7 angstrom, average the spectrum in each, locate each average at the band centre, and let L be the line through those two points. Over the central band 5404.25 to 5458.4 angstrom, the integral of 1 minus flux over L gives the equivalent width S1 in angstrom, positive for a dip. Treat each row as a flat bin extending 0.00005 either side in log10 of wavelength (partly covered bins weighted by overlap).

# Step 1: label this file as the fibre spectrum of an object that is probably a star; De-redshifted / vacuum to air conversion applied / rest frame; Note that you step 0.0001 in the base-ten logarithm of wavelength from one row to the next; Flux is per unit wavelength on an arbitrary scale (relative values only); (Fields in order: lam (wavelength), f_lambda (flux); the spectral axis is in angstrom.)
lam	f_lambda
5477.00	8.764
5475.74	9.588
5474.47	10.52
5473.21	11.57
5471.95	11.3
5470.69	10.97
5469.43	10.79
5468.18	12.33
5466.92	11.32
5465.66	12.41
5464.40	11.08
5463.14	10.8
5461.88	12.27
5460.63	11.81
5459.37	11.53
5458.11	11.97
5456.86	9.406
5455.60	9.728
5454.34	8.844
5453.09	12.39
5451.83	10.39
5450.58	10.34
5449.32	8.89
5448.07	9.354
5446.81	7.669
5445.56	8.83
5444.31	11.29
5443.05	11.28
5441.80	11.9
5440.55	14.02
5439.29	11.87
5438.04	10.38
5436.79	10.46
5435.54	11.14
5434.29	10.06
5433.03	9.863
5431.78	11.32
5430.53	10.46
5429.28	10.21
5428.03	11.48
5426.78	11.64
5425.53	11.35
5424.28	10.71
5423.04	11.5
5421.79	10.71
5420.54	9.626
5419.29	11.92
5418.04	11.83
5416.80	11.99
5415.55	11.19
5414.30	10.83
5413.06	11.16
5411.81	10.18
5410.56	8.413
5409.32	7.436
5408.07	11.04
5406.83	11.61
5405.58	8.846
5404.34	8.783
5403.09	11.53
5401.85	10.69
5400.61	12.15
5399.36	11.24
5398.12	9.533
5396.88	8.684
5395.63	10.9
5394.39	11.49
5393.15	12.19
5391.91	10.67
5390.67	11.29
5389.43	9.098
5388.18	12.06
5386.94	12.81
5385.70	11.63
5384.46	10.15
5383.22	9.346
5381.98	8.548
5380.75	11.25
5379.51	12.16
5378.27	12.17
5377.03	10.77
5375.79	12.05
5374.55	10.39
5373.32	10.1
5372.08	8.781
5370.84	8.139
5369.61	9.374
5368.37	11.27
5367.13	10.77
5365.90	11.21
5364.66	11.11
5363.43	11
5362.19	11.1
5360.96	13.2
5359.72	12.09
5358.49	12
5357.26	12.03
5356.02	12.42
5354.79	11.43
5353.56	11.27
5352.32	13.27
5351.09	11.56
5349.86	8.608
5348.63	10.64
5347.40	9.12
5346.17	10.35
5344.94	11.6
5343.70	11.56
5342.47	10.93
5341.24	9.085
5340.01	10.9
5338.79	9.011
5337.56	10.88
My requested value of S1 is 2.2 angstrom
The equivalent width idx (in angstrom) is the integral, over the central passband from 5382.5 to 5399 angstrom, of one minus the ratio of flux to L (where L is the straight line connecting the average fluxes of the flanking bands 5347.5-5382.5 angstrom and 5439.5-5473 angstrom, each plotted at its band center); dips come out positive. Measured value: 0.3 angstrom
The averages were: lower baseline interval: 11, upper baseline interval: 10.9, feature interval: 10.8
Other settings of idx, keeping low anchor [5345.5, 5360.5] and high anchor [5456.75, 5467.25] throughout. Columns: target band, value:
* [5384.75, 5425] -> 2.2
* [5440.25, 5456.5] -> 1.7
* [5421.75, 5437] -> 0.8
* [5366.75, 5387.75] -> 1.4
